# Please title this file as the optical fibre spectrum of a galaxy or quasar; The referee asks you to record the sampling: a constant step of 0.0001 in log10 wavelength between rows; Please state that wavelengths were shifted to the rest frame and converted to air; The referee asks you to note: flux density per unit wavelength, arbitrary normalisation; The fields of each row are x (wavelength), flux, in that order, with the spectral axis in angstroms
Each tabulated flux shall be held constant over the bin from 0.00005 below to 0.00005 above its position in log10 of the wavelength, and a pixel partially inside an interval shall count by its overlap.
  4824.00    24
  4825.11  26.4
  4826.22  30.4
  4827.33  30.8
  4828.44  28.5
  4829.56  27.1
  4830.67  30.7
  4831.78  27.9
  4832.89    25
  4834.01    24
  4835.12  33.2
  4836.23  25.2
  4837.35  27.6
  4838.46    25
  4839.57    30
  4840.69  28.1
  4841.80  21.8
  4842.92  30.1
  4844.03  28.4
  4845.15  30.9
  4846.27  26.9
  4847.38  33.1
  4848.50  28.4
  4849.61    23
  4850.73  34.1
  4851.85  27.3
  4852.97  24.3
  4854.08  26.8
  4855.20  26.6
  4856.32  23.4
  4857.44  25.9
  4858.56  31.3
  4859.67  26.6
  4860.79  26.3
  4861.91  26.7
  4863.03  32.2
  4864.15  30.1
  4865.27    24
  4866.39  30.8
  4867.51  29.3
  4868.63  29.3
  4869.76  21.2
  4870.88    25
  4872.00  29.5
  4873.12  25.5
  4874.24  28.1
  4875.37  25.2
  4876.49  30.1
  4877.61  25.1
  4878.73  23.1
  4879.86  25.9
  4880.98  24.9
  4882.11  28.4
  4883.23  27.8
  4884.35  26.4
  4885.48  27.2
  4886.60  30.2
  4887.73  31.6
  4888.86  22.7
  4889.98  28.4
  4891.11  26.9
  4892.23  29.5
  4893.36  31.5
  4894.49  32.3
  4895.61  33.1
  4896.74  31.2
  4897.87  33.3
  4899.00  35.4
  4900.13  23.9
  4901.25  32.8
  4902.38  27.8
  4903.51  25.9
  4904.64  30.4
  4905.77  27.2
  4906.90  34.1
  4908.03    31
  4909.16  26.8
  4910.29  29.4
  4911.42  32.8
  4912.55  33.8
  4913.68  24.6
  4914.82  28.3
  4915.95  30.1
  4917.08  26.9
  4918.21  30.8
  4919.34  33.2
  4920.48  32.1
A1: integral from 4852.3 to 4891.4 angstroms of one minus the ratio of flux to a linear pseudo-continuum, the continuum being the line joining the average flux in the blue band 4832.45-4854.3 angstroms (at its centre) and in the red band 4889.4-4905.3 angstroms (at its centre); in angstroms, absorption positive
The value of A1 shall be 2.6 angstroms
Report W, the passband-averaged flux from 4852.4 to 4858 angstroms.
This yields 25.4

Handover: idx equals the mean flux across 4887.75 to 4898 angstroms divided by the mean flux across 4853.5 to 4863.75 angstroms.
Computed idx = 1.1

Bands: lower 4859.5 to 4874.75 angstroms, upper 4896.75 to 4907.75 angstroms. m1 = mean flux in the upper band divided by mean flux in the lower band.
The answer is 1.1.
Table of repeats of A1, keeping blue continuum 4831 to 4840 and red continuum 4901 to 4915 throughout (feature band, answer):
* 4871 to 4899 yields 0.5 angstroms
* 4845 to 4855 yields -0.1 angstroms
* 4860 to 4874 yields 0.4 angstroms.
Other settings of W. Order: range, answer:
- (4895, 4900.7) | 31.4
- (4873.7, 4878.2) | 27.1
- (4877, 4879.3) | 24.2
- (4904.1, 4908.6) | 30.7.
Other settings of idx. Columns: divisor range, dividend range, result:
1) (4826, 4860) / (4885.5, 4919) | 1.07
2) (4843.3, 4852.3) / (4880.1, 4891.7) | 0.94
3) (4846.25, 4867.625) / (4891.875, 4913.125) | 1.10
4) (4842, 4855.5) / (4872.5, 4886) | 0.94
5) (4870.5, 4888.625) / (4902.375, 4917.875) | 1.08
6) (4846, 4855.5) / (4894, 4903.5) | 1.11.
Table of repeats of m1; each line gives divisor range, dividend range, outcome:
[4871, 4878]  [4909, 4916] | 1.08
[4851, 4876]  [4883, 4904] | 1.08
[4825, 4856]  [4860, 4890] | 0.97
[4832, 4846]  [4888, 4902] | 1.10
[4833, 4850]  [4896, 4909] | 1.09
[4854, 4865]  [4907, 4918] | 1.07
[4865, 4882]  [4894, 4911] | 1.14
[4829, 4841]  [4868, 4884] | 0.96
